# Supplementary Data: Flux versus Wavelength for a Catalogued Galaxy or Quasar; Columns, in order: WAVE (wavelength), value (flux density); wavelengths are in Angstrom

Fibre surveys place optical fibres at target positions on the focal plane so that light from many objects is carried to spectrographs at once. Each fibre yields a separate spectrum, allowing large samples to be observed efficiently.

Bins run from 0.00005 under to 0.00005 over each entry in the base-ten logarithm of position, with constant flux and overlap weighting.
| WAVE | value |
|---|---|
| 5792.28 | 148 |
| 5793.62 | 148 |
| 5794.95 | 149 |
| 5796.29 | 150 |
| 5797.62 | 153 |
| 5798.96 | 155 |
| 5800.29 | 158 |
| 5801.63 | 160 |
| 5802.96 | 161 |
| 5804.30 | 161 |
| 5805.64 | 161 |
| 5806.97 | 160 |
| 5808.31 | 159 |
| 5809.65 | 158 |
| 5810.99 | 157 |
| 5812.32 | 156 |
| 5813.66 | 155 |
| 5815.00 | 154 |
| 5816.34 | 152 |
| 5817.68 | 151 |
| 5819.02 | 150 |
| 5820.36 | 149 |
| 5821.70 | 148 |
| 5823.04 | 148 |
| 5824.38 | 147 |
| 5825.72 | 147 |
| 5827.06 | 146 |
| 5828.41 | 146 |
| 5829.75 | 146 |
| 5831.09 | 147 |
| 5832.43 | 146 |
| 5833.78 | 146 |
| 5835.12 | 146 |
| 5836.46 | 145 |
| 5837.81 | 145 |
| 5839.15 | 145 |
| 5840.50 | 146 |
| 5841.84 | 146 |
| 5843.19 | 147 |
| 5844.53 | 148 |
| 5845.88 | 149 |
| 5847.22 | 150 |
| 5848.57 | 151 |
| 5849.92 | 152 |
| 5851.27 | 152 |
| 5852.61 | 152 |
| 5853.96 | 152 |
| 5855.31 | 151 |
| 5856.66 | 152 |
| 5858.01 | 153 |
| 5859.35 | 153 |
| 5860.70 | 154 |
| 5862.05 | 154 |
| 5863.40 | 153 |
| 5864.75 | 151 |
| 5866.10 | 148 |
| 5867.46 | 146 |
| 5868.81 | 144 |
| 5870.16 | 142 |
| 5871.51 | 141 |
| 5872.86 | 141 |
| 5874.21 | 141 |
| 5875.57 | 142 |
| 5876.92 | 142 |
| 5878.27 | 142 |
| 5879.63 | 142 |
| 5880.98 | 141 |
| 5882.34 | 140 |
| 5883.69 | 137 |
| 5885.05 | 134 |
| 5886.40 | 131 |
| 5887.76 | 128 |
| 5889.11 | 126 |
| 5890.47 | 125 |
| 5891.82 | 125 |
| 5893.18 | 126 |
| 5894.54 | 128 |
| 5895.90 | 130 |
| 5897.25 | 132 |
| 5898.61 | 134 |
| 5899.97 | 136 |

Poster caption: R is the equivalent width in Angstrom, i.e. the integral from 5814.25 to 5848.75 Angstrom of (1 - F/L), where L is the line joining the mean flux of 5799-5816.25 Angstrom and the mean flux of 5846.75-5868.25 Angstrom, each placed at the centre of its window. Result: 1.6 Angstrom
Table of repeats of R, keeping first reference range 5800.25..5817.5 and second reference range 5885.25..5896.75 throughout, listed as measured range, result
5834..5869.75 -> -1.87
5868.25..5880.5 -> -0.73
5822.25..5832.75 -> 0.29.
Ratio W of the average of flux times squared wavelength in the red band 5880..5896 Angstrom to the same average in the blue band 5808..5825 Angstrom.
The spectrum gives 0.88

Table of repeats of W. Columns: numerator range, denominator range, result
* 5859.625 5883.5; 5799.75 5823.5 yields 0.95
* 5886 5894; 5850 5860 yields 0.84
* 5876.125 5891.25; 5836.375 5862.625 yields 0.91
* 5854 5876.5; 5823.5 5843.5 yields 1.02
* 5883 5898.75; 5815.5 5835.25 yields 0.90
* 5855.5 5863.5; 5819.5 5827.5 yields 1.05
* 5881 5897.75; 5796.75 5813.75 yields 0.85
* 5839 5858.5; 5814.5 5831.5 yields 1.02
